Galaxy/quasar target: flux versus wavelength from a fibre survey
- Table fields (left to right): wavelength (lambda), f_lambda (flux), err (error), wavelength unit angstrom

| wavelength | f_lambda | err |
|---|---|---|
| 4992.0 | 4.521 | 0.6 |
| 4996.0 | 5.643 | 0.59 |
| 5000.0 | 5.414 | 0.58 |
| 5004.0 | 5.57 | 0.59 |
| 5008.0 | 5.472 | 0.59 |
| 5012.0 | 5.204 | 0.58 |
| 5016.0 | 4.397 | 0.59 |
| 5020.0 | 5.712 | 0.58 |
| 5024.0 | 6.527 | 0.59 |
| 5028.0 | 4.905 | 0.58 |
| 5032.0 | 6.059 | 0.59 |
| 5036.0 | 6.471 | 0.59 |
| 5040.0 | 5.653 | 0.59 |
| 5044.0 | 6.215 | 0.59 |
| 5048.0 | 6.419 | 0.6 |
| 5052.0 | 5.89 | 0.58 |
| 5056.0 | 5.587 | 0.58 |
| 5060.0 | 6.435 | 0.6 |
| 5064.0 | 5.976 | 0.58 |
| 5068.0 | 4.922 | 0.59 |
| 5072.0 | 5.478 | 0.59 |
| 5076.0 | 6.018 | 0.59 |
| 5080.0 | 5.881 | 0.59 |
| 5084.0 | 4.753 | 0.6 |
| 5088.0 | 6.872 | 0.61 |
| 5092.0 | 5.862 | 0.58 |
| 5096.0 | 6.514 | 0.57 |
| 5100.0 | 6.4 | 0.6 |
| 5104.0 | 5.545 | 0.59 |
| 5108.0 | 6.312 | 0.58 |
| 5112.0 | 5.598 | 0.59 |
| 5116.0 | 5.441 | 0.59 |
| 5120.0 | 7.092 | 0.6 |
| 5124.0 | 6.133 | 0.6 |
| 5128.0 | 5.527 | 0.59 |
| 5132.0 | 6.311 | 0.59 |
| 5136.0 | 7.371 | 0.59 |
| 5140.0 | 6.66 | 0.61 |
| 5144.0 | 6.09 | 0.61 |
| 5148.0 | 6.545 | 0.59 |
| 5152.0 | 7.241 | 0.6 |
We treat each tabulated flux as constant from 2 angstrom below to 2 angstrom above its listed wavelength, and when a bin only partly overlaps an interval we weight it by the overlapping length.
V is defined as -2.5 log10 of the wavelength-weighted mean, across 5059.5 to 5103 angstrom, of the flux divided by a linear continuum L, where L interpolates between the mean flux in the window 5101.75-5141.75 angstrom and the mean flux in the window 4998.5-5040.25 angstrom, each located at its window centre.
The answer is 0.01 mag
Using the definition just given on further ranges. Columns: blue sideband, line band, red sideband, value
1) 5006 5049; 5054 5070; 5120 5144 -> 0.04 mag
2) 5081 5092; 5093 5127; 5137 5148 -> 0.00 mag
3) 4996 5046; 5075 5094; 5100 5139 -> 0.02 mag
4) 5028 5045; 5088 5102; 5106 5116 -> -0.08 mag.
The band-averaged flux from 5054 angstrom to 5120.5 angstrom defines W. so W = 5.9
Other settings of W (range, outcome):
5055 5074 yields 5.68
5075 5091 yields 5.87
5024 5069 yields 5.92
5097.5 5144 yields 6.21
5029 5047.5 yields 6.06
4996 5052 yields 5.7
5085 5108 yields 6.18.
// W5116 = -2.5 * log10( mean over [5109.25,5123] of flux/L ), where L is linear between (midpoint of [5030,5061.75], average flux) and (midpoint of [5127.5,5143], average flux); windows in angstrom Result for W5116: 0.07 mag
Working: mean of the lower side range 6.09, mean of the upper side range 6.53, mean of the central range 6.06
